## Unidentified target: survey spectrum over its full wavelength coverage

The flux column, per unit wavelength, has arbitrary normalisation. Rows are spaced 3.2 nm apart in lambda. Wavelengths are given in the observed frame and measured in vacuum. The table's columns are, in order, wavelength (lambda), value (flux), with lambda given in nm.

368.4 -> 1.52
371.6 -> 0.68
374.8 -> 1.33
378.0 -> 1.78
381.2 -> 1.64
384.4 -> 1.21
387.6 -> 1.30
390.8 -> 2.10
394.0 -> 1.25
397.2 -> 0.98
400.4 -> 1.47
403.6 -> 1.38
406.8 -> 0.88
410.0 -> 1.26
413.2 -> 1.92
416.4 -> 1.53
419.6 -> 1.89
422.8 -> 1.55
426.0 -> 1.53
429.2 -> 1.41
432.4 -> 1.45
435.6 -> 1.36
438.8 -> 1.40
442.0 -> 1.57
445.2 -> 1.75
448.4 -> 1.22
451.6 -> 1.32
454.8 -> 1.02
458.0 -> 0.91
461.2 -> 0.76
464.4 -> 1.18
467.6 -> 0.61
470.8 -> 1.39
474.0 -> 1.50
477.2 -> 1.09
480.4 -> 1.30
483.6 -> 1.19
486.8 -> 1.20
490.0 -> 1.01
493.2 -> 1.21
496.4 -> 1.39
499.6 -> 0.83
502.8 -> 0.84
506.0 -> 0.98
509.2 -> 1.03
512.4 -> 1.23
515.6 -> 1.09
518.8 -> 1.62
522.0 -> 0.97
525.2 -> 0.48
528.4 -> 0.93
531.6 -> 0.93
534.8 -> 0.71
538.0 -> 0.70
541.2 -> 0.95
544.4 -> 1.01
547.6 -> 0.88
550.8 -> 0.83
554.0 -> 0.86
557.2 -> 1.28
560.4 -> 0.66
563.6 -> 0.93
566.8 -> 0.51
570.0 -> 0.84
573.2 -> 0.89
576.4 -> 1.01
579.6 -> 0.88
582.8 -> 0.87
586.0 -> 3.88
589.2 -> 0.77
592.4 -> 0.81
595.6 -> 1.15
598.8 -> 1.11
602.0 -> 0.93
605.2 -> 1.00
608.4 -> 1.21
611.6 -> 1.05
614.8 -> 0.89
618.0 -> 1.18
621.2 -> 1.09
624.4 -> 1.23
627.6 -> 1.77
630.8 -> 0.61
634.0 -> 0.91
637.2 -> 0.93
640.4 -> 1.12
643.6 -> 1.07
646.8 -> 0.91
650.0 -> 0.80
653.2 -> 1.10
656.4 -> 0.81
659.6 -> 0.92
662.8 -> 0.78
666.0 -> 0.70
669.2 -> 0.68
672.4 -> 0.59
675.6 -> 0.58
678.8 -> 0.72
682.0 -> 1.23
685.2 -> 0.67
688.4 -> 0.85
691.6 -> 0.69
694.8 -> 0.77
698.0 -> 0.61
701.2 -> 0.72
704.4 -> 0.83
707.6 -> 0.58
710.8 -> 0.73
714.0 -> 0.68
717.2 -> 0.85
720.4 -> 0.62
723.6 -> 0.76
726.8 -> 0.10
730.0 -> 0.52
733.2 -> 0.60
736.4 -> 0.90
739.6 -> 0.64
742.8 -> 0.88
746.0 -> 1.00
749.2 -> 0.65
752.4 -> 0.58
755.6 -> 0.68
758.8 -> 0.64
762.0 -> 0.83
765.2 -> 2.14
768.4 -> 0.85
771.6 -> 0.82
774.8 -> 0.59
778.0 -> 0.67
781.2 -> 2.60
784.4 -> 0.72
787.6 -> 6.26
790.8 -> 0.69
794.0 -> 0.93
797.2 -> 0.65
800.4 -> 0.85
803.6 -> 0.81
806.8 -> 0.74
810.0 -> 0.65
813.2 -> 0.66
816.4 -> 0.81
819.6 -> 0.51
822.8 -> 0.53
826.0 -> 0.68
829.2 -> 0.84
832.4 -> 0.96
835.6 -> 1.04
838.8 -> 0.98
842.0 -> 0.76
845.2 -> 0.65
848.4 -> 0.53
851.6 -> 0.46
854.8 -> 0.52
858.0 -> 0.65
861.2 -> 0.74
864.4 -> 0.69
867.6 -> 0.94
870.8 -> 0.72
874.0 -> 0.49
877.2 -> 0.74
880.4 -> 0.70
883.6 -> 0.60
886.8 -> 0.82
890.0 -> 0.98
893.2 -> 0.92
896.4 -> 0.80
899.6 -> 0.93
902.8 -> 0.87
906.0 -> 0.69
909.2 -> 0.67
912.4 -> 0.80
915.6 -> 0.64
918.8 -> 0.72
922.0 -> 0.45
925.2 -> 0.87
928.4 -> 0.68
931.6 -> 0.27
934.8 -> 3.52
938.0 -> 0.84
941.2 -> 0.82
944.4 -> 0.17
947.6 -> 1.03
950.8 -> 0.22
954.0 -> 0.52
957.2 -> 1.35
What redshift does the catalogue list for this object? 0.57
